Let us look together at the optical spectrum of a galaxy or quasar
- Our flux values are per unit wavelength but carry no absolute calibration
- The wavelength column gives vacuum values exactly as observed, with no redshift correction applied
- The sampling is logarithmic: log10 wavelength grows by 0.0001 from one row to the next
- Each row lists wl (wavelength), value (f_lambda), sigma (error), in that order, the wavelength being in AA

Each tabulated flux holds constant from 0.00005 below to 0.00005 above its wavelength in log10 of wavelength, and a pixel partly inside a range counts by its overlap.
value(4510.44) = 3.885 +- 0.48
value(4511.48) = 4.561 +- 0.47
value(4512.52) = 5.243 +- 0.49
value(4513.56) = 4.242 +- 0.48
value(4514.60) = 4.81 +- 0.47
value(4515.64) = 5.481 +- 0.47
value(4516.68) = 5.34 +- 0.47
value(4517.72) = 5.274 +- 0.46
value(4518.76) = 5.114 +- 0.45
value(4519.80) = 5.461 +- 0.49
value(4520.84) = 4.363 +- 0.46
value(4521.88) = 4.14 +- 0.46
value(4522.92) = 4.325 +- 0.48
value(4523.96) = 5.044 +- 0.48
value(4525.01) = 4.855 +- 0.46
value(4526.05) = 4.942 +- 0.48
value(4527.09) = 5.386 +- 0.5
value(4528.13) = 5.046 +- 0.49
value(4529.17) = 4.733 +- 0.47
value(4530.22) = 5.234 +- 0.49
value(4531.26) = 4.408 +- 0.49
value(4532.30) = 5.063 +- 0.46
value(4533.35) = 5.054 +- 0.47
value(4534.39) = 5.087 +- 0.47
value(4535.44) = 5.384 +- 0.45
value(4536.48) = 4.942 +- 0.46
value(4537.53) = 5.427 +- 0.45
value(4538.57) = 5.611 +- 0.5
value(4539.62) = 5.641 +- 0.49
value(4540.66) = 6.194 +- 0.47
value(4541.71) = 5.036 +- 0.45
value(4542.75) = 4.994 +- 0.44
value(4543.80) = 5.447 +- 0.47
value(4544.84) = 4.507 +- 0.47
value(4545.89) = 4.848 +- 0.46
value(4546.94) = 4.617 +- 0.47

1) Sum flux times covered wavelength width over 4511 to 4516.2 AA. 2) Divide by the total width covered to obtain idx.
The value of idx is 4.87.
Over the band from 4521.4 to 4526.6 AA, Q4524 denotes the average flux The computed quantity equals 4.67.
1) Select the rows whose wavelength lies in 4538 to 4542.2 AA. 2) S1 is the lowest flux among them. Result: 5.036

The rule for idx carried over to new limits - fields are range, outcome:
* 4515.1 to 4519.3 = 5.3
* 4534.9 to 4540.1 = 5.39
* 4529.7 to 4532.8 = 4.91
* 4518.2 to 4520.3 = 5.29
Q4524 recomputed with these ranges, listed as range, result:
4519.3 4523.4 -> 4.57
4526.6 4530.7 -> 5.09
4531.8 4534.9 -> 5.06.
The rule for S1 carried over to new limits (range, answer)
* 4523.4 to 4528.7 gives 4.855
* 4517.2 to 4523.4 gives 4.14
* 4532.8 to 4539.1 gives 4.942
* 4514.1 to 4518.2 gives 4.81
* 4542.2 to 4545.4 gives 4.507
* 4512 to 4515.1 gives 4.242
